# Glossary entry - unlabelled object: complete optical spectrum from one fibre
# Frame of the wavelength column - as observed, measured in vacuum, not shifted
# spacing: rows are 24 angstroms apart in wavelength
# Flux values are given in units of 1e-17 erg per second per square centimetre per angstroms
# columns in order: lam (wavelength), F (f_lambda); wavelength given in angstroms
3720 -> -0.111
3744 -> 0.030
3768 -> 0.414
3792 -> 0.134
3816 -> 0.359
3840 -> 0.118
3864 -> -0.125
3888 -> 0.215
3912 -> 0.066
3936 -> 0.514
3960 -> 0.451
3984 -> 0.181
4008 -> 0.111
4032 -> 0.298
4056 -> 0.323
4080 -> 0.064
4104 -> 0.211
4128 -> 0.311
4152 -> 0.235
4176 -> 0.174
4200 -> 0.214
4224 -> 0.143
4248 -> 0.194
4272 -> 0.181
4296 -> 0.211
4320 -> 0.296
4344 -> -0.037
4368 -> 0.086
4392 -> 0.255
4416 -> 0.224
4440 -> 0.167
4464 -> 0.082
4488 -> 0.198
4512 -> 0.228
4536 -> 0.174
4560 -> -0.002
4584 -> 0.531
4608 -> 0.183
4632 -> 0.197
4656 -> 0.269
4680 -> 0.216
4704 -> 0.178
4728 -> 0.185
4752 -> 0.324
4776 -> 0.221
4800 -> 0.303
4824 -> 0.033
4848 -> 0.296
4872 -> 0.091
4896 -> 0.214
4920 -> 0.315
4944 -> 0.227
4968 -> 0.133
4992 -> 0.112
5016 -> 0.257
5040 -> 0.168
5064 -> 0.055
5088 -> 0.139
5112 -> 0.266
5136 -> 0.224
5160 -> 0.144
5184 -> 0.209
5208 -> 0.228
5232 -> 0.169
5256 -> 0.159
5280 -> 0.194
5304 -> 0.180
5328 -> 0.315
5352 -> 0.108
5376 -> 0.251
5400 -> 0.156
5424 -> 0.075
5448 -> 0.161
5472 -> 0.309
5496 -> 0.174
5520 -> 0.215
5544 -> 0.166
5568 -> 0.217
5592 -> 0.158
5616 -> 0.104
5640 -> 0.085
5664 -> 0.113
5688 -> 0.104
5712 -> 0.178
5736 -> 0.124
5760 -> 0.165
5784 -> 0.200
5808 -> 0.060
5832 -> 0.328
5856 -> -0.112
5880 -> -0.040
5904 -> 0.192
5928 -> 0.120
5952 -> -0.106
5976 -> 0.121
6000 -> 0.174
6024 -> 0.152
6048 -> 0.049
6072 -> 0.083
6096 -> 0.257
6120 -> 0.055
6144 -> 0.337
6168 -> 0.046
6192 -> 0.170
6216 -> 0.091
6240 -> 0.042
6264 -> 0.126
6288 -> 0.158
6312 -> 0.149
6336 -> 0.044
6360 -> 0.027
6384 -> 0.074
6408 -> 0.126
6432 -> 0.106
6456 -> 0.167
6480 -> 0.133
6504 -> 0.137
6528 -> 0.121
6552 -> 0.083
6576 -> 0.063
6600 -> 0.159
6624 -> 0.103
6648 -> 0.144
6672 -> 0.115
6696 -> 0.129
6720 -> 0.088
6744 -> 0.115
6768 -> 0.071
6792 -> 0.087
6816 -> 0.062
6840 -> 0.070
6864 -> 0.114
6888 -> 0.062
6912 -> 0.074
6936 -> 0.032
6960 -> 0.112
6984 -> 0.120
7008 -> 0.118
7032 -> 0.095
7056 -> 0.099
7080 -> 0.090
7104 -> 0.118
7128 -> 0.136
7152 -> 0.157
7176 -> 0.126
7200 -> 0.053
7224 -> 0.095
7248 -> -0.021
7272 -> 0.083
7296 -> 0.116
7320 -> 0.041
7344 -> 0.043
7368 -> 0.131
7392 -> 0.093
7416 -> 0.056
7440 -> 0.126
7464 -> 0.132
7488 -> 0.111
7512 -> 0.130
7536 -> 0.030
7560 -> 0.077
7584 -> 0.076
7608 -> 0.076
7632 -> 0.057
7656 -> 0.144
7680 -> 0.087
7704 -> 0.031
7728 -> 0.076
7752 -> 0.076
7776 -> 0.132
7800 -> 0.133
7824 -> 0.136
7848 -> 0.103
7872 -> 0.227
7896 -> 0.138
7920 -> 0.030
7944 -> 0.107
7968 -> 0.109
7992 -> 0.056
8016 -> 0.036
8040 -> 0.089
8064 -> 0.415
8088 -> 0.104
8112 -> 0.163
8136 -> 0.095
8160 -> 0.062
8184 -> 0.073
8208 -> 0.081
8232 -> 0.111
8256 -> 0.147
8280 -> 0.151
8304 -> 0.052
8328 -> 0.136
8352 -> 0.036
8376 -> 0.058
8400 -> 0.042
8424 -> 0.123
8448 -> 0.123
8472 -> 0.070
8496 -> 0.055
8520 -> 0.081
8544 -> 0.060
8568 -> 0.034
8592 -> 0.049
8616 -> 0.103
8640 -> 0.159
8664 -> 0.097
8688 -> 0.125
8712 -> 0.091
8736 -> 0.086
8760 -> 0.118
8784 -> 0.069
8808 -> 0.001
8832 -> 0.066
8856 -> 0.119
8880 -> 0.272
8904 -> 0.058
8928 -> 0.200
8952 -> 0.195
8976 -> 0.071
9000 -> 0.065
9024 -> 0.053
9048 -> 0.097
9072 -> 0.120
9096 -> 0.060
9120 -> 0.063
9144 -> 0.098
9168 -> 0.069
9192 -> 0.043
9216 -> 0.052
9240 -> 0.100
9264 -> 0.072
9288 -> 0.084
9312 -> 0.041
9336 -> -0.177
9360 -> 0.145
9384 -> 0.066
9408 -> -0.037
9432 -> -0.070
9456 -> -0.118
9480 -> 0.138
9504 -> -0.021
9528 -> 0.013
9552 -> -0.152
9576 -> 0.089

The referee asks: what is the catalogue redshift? 0.23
